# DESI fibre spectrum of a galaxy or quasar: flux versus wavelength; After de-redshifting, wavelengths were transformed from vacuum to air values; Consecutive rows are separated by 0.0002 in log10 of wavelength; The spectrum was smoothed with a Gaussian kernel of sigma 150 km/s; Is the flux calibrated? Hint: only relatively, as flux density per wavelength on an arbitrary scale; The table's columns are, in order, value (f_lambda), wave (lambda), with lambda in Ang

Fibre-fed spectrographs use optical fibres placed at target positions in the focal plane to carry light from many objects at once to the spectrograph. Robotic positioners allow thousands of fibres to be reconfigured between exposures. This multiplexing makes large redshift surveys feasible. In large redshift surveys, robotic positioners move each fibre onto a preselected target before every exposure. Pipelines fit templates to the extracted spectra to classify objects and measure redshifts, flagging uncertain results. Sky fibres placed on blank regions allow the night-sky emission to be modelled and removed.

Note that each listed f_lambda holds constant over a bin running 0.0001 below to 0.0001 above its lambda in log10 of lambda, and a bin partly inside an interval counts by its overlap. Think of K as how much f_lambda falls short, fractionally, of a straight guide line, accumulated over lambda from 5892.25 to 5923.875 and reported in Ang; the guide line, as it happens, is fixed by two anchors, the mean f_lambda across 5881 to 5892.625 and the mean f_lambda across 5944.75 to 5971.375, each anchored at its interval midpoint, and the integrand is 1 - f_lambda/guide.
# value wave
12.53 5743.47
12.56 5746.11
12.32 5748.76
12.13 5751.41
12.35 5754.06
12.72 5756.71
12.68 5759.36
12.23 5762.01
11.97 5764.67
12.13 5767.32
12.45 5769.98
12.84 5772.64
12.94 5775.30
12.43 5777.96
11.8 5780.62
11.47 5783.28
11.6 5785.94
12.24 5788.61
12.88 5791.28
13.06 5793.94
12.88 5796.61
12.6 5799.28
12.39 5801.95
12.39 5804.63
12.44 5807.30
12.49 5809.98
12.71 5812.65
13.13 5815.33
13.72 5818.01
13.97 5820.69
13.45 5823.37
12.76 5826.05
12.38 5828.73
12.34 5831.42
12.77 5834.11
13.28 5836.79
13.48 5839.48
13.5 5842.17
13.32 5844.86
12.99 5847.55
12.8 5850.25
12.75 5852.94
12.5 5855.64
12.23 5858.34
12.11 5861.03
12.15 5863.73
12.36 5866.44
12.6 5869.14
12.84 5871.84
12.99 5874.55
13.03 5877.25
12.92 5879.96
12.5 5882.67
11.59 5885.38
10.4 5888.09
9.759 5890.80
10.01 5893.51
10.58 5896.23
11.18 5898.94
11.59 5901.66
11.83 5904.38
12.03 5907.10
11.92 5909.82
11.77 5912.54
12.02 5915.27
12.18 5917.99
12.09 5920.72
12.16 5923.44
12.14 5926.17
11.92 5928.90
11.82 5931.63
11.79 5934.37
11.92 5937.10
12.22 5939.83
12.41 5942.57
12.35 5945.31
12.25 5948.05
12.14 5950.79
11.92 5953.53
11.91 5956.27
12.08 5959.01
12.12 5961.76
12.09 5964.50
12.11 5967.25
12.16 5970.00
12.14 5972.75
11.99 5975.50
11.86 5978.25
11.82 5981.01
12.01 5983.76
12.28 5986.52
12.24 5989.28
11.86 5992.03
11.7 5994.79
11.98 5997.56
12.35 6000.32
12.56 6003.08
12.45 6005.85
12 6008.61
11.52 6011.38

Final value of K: -0.6 Ang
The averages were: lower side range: 11.1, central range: 11.6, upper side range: 12.1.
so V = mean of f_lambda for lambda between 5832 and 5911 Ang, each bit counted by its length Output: 12.2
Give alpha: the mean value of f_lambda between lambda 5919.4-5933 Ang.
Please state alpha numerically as 12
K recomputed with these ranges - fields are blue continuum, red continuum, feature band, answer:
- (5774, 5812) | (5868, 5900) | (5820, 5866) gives -3.1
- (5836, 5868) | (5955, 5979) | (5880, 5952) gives 3.7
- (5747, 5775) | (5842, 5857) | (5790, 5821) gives -0.5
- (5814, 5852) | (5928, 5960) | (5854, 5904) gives 3.3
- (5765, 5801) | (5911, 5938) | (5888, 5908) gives 1.9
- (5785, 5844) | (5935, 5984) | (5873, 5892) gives 0.9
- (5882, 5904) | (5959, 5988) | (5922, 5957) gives -1.5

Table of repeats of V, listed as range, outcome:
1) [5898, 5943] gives 11.9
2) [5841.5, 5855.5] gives 13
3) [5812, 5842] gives 13.1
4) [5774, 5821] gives 12.6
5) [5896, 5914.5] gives 11.6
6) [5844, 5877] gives 12.6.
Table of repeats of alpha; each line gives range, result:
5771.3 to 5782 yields 12.5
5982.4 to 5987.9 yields 12.1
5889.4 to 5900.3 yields 10.4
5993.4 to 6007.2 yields 12.2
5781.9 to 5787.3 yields 11.5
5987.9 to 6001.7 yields 12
